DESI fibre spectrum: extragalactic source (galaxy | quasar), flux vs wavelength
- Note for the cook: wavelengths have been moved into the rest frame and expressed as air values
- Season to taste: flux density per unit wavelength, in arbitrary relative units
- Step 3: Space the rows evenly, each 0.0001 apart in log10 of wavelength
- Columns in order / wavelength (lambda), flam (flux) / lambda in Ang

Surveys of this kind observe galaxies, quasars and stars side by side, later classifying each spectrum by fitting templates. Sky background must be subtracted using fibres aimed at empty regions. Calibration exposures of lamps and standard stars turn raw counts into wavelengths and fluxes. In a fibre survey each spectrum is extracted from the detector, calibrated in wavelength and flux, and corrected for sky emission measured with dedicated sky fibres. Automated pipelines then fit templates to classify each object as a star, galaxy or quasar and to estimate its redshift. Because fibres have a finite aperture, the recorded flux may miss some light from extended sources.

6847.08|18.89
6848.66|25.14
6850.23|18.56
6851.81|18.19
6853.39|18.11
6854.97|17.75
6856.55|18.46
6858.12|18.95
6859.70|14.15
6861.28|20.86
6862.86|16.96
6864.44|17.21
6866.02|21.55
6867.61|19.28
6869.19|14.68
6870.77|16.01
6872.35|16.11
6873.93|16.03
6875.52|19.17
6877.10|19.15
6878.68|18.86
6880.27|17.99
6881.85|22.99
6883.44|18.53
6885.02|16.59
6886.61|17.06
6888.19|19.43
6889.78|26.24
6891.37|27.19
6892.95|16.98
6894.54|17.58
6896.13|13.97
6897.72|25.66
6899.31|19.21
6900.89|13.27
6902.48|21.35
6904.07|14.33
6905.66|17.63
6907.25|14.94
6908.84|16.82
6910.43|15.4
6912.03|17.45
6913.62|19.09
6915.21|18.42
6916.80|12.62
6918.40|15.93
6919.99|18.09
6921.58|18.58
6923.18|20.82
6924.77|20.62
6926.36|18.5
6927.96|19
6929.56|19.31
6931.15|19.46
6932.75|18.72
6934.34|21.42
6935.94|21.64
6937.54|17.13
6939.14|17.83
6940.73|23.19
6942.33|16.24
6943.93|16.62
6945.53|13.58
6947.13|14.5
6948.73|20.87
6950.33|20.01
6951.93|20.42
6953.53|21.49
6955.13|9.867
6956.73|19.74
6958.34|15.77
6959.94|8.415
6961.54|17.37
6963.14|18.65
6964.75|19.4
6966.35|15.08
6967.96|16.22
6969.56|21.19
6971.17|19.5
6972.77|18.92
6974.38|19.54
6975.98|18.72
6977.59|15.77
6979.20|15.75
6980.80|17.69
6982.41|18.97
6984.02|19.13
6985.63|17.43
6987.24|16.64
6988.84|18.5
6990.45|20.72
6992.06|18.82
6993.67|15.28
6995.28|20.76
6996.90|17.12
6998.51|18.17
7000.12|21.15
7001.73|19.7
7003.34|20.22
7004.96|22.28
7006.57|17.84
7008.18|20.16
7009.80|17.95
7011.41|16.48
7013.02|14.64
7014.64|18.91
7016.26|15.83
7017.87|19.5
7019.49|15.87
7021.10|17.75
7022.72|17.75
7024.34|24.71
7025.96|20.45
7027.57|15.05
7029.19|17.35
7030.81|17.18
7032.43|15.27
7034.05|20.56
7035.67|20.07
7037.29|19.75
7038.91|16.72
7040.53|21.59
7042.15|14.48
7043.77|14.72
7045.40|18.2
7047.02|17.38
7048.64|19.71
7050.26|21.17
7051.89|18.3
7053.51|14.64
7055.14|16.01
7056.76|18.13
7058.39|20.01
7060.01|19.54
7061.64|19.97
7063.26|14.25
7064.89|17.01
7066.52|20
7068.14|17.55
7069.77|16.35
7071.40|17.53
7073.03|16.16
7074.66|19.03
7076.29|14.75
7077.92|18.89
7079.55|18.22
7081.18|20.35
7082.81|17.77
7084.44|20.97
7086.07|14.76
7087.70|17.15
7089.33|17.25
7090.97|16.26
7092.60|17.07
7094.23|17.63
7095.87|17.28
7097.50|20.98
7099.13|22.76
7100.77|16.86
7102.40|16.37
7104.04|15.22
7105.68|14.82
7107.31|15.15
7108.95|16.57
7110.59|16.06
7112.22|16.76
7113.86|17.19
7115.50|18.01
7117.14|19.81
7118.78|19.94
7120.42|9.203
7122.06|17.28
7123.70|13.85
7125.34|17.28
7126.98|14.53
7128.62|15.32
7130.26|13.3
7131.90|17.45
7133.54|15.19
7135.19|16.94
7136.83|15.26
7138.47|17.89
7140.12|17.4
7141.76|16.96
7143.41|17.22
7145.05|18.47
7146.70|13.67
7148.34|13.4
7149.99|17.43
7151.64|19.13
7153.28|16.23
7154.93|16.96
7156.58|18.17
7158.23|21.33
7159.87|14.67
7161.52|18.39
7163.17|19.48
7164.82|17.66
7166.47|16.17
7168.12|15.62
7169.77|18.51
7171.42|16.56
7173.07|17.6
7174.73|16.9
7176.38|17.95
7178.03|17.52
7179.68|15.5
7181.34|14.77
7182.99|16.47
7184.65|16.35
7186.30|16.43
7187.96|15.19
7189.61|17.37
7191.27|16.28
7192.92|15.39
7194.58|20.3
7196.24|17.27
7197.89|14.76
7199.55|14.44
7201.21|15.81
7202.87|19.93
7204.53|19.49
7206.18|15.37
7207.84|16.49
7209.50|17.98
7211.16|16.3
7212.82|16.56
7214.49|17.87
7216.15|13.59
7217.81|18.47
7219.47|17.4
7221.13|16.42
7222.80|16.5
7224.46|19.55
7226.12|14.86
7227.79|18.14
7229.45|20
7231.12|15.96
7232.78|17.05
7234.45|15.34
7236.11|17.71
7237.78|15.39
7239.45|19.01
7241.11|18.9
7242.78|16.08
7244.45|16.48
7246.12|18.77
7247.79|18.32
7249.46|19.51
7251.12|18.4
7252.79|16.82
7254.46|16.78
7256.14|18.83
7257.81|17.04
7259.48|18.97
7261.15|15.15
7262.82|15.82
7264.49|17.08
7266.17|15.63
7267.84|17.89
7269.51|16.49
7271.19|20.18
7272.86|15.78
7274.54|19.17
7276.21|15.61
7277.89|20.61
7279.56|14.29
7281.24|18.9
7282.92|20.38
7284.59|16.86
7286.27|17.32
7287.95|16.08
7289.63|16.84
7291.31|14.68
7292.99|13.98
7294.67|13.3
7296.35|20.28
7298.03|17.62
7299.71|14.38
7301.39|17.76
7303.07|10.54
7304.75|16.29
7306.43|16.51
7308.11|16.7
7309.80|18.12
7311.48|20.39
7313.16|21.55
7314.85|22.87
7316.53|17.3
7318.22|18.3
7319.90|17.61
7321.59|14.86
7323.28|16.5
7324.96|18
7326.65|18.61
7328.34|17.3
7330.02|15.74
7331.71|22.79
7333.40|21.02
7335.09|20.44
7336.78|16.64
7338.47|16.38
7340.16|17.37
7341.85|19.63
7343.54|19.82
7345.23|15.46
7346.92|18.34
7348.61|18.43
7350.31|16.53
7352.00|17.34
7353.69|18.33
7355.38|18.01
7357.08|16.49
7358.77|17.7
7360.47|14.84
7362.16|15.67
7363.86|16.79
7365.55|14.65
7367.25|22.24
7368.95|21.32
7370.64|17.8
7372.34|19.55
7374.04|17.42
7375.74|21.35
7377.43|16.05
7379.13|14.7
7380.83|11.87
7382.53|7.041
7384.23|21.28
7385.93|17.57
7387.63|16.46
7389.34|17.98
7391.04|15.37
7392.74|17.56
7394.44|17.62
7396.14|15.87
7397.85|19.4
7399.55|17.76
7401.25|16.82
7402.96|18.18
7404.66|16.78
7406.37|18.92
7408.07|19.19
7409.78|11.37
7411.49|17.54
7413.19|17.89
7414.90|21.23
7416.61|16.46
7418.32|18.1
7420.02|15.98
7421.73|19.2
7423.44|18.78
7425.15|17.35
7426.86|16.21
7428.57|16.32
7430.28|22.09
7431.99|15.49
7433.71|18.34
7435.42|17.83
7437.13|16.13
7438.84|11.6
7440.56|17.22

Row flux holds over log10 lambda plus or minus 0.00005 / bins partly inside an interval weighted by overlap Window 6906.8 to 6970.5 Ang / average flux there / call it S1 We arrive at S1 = 17.8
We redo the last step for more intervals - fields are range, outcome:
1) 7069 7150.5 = 16.8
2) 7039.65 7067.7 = 17.9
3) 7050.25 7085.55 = 17.9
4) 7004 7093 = 18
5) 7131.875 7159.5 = 17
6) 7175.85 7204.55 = 16.6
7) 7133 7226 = 16.9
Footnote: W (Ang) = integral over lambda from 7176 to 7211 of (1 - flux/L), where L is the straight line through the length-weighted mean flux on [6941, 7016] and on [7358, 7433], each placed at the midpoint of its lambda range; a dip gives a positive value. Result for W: 1.7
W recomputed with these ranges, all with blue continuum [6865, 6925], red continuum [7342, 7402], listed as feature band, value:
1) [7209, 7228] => 0.7 Ang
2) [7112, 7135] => 2.2 Ang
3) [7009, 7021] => 0.6 Ang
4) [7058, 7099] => -0.1 Ang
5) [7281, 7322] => 0.5 Ang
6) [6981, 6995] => -0.1 Ang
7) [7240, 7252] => -0.4 Ang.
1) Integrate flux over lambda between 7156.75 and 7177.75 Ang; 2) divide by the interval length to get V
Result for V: 17.6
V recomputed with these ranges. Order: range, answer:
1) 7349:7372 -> 17.6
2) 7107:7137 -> 16.1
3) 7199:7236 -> 17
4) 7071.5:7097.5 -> 17.7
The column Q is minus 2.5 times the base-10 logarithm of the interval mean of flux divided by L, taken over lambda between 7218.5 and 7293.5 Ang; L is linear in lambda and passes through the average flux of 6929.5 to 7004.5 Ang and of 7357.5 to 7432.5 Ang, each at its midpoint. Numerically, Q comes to 0.02 mag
